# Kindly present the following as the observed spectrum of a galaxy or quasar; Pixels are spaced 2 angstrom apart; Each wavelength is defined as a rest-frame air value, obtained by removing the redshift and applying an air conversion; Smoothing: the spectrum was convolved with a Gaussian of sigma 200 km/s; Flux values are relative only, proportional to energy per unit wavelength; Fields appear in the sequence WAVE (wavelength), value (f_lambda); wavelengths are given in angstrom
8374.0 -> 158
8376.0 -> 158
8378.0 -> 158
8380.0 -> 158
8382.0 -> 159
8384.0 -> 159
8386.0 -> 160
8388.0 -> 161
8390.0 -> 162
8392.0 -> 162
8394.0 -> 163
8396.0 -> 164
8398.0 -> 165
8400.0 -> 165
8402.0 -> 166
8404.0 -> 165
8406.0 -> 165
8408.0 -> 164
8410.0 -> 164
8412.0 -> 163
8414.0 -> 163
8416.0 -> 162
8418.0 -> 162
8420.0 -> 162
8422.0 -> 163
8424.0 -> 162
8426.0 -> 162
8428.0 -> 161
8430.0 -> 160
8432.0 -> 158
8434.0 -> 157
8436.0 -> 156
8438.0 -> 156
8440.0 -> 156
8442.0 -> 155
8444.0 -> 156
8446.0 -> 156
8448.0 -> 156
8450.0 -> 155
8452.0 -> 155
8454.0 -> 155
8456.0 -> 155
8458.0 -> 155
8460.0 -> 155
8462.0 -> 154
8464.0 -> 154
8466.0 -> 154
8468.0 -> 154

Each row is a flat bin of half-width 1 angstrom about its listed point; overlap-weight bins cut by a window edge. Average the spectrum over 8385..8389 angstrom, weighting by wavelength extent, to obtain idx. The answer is 160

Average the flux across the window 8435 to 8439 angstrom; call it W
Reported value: 156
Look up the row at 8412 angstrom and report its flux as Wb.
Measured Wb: 163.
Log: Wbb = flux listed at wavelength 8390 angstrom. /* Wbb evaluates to 162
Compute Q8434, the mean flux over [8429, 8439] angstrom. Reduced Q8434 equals 157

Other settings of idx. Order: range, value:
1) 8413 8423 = 162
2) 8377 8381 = 158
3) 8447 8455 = 155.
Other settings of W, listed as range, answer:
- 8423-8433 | 161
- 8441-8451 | 156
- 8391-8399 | 164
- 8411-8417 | 163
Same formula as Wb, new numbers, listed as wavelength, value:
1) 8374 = 158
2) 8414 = 163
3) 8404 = 165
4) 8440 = 156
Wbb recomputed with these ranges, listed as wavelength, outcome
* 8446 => 156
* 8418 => 162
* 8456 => 155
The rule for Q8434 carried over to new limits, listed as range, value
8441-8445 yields 156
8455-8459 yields 155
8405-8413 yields 164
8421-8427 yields 162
